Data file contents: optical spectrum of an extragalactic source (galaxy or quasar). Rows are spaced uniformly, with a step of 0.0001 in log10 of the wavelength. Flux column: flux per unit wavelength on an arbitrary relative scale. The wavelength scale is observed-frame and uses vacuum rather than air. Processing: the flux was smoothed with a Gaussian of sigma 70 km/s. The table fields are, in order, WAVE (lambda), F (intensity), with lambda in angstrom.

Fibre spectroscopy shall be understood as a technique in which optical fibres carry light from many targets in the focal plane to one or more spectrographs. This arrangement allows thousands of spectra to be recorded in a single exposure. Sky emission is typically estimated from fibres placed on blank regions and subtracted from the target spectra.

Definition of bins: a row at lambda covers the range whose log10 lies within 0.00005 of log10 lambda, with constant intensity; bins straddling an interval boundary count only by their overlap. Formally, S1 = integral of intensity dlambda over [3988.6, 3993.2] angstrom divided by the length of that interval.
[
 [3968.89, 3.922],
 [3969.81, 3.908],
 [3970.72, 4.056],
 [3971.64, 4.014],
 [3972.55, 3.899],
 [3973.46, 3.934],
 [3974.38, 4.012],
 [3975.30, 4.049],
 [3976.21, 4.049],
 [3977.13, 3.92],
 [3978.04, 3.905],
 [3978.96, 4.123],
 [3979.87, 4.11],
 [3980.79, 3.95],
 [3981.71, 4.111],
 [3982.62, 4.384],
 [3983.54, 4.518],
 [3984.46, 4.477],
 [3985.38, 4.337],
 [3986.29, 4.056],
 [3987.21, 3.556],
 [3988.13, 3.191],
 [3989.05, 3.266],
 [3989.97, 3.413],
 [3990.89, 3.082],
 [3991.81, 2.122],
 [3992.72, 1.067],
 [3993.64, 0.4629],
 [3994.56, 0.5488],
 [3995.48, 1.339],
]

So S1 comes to 2.58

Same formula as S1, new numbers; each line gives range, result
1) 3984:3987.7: 4.1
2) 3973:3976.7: 4.01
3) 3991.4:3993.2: 1.58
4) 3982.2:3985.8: 4.42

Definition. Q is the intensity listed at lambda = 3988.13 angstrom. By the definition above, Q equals 3.191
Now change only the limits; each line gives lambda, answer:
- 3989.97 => 3.413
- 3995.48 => 1.339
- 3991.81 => 2.122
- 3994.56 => 0.5488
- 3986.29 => 4.056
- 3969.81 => 3.908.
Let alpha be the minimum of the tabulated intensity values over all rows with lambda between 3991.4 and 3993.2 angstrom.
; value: 1.067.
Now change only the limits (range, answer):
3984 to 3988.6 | 3.191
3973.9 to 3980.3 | 3.905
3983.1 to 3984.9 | 4.477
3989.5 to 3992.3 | 2.122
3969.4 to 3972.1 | 3.908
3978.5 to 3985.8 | 3.95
